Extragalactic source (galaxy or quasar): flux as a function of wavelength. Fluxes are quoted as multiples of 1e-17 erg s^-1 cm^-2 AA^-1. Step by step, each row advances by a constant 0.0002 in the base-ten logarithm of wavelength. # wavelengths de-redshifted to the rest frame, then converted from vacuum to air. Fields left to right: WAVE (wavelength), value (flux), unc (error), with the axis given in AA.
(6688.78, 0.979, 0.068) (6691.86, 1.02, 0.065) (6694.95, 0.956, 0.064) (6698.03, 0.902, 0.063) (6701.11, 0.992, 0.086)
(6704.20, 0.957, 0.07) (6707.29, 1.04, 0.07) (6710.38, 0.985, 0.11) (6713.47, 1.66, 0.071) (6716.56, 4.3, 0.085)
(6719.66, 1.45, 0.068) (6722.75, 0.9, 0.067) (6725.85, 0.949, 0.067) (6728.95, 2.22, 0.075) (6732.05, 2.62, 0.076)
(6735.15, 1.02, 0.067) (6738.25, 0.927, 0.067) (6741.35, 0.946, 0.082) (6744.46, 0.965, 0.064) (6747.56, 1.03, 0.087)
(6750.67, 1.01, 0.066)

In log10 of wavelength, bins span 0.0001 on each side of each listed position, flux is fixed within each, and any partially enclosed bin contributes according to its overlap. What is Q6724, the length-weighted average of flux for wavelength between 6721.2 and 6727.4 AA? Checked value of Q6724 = 0.925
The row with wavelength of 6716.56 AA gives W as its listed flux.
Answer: 4.3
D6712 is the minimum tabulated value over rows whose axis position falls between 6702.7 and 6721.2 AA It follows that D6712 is 0.957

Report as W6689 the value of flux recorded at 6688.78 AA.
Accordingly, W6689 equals 0.979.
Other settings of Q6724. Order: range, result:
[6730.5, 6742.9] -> 1.38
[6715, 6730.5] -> 1.96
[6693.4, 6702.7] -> 0.95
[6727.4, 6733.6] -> 2.42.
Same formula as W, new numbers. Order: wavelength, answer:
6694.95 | 0.956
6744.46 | 0.965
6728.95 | 2.22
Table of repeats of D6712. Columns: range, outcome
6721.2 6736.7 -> 0.9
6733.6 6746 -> 0.927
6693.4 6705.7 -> 0.902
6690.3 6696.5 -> 0.956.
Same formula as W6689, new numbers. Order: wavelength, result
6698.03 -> 0.902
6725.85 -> 0.949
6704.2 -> 0.957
